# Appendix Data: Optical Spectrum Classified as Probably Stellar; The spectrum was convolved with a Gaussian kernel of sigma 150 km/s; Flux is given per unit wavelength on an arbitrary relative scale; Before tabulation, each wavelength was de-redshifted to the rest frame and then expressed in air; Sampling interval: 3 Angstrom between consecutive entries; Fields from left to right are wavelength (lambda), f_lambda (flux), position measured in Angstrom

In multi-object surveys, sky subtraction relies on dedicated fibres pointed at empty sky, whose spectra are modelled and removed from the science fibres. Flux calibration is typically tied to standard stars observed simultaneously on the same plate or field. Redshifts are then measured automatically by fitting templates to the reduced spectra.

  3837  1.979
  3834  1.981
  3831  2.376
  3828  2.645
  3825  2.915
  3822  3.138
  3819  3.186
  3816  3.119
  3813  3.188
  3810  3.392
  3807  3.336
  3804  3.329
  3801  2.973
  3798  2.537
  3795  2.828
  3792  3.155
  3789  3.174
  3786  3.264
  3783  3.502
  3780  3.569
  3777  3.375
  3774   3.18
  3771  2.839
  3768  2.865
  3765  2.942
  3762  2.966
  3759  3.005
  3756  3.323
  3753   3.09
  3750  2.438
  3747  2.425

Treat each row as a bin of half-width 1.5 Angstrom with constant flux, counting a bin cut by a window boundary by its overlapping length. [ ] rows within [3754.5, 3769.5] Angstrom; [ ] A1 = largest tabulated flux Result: 3.323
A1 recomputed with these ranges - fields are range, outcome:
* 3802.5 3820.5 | 3.392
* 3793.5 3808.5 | 3.336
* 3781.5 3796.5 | 3.502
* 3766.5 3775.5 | 3.18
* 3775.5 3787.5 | 3.569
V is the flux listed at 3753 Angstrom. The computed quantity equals 3.09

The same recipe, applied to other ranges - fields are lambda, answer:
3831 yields 2.376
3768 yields 2.865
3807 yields 3.336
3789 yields 3.174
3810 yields 3.392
